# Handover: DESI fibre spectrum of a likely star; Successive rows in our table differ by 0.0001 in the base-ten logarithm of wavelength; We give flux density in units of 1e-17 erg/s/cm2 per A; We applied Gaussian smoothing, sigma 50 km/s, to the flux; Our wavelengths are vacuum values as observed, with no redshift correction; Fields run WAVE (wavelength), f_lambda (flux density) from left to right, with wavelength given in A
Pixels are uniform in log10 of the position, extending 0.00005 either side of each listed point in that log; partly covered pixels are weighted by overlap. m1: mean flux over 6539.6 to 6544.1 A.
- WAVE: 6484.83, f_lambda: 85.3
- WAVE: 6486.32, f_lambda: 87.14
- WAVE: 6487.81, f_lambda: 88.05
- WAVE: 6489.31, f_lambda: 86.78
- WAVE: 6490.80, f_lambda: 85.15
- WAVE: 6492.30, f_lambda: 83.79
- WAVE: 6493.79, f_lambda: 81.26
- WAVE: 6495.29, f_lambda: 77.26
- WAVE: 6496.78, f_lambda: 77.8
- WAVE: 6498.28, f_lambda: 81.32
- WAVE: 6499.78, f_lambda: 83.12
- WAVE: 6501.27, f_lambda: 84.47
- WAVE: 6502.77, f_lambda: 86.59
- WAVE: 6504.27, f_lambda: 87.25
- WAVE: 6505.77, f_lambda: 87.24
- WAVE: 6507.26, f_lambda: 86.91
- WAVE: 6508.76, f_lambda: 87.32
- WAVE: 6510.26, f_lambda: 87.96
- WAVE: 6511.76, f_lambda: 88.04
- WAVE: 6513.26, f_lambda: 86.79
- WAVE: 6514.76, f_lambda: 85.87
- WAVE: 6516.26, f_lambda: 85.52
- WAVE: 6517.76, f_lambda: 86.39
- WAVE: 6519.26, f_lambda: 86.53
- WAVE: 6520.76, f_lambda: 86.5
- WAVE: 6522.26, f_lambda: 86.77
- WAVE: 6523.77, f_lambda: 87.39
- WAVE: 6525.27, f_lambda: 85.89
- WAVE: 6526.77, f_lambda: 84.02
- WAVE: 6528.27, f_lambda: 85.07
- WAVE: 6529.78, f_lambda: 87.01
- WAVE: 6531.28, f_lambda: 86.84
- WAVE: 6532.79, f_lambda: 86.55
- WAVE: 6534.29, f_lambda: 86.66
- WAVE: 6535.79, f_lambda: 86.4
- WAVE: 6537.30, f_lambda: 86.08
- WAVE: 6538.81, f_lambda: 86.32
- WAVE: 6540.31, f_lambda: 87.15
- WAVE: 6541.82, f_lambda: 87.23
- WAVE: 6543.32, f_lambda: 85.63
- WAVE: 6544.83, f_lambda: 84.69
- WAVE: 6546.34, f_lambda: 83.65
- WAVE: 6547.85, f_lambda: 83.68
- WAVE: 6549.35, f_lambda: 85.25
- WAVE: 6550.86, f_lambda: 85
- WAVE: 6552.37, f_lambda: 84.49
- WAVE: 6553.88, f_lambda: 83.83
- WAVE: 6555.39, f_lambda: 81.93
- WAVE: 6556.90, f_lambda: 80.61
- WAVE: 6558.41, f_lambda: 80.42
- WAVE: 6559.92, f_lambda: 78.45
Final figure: 86.6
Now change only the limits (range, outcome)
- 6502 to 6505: 86.7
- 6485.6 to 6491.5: 86.8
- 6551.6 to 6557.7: 82.7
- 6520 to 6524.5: 86.8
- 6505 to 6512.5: 87.5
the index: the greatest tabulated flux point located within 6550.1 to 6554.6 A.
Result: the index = 85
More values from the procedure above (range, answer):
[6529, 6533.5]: 87.01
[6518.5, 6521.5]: 86.53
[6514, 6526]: 87.39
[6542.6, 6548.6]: 85.63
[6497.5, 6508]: 87.25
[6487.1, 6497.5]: 88.05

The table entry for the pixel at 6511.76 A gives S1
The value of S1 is 88.04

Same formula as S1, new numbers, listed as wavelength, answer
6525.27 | 85.89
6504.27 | 87.25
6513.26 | 86.79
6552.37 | 84.49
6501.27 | 84.47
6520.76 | 86.5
